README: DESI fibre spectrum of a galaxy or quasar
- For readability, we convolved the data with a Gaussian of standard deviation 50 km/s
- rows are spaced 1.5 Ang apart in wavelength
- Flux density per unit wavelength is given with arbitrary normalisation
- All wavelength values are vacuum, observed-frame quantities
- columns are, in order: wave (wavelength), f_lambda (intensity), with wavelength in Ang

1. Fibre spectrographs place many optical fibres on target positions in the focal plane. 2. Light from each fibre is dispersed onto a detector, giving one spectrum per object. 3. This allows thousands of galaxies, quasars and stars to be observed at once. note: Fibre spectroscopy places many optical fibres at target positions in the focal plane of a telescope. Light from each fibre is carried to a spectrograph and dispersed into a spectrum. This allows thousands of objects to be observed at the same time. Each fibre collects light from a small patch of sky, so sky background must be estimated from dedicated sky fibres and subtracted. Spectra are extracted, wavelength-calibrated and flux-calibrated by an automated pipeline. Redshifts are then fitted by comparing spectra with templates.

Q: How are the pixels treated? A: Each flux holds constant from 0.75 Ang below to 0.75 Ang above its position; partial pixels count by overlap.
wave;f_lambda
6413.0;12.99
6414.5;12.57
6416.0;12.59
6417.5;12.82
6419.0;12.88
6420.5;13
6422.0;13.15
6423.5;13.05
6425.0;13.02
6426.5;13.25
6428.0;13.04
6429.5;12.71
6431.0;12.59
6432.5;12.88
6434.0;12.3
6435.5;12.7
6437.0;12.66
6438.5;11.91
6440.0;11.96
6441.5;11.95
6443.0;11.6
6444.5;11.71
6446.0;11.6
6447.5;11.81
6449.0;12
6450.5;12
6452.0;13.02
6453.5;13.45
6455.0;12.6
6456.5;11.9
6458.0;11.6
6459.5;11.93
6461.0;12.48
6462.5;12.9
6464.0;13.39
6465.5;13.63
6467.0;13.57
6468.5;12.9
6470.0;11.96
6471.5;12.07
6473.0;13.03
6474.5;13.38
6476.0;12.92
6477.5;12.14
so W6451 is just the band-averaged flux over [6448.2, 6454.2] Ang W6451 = 12.6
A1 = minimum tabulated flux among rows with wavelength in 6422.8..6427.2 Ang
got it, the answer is 13.02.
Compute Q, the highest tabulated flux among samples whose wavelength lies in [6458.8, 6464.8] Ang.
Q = 13.39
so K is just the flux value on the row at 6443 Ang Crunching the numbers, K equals 11.6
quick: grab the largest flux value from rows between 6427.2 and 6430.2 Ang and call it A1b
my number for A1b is 13.04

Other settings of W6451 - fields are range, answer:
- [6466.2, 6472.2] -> 12.6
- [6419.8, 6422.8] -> 13.1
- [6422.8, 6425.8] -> 13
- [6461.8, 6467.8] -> 13.4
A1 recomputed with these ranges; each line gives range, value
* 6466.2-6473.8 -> 11.96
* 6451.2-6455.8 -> 12.6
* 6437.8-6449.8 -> 11.6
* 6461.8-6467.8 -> 12.9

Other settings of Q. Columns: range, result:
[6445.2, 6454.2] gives 13.45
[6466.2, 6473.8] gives 13.57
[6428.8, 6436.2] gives 12.88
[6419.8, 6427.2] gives 13.25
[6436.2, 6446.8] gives 12.66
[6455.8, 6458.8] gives 11.9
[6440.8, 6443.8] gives 11.95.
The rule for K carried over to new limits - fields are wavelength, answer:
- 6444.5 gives 11.71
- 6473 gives 13.03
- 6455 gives 12.6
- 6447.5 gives 11.81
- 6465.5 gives 13.63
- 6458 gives 11.6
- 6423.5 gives 13.05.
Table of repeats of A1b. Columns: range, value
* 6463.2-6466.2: 13.63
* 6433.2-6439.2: 12.7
